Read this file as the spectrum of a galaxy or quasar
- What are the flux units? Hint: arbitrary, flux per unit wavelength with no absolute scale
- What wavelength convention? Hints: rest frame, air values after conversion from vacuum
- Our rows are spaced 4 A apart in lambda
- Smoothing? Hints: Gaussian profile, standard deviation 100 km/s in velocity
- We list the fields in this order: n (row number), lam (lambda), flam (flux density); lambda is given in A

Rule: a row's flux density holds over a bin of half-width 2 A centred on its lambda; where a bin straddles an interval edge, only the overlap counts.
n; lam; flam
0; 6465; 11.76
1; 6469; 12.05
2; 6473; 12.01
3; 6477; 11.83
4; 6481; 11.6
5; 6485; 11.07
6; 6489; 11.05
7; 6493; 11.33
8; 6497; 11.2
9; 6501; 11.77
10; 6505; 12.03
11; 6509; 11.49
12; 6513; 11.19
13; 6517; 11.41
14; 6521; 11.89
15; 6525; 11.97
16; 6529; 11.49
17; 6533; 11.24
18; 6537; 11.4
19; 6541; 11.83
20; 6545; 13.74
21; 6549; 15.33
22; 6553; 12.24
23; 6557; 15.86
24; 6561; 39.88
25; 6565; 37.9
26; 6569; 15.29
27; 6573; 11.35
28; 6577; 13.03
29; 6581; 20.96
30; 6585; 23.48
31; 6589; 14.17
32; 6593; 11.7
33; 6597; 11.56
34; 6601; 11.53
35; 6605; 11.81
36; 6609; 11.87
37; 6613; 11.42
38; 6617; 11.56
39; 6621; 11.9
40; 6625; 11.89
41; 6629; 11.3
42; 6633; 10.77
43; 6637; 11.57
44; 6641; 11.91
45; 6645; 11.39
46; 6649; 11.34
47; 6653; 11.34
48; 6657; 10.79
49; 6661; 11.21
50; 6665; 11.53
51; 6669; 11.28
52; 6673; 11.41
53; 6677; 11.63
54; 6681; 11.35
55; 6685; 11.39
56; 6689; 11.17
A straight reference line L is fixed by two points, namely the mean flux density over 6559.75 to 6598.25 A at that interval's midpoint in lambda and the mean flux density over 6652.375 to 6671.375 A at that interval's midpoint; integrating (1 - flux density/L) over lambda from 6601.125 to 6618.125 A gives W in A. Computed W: 5.0 A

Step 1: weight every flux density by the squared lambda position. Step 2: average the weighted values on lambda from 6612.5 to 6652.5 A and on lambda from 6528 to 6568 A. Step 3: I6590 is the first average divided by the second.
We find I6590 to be 0.6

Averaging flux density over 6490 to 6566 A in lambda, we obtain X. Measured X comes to 14.7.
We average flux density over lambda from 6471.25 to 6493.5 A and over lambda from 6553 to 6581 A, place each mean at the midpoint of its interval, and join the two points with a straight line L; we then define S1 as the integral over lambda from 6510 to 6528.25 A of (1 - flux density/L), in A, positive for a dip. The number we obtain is 4.8 A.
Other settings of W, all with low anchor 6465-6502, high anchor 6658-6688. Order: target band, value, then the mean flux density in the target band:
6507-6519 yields 0.2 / 11.4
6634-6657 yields 0.0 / 11.4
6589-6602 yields -0.6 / 12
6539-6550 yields -1.9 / 13.5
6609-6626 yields -0.4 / 11.7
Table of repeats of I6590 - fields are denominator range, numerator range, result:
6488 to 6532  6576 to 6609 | 1.30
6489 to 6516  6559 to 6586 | 2.06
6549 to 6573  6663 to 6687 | 0.53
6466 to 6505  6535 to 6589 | 1.63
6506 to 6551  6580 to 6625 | 1.15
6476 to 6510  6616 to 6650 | 1.05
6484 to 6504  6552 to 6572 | 2.18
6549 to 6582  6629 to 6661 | 0.57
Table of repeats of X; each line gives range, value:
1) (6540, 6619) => 16.4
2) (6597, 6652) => 11.6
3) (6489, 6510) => 11.5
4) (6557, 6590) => 21.9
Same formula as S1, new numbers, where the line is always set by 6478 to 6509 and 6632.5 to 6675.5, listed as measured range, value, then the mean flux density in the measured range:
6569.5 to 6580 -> -1.9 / 13.5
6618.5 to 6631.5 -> -0.3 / 11.7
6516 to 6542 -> -0.4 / 11.6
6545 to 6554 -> -2.0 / 13.9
